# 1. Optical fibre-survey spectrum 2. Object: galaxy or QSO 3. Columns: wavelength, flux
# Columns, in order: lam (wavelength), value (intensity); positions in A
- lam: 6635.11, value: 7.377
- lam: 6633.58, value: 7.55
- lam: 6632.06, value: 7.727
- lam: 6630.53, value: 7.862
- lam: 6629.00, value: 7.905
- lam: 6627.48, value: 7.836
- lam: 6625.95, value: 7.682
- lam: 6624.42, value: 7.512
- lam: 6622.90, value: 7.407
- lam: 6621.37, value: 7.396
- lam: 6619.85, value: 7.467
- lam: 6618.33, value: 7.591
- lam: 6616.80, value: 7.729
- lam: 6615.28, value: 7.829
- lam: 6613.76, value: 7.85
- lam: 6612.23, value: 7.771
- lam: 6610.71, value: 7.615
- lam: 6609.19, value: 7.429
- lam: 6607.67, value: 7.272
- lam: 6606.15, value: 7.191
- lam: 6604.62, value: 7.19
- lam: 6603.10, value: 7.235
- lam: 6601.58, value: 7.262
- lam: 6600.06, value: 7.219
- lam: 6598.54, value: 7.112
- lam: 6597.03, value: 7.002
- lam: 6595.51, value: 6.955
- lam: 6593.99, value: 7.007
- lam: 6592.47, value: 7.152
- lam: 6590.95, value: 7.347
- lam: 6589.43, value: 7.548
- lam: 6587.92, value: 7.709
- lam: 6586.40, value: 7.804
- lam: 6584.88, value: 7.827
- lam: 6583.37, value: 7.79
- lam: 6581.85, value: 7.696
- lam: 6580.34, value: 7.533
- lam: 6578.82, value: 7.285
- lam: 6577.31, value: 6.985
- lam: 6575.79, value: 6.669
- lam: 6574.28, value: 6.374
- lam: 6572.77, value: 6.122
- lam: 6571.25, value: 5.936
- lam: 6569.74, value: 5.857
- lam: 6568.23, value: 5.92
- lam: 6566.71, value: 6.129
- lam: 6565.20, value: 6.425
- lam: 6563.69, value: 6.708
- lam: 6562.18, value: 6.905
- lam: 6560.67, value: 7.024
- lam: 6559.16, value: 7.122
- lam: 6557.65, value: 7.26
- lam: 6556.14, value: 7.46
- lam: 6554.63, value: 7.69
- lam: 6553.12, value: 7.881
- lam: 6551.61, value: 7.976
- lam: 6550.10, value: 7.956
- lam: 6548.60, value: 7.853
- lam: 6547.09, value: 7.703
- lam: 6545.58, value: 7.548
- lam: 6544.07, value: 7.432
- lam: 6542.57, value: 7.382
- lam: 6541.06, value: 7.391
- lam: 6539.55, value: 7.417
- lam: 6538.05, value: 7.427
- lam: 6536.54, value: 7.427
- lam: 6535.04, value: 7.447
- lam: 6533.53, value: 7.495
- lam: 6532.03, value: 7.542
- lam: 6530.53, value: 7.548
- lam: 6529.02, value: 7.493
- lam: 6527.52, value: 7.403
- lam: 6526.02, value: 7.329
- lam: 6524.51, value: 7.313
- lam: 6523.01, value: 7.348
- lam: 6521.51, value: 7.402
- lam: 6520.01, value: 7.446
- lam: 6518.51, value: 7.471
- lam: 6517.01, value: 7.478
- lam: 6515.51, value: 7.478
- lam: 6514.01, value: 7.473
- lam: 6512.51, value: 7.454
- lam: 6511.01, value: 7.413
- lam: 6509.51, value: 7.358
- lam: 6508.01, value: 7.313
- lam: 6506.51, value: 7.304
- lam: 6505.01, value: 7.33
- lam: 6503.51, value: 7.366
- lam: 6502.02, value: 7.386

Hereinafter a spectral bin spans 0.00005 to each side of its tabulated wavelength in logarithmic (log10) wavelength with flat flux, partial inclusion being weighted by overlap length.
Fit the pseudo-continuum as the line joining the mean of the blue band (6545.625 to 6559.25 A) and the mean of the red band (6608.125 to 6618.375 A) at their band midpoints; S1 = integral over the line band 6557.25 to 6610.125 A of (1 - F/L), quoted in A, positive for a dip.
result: 4.47 A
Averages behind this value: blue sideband 7.68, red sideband 7.68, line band 7.03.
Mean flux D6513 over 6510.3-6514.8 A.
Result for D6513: 7.45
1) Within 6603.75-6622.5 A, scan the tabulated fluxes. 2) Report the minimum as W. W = 7.19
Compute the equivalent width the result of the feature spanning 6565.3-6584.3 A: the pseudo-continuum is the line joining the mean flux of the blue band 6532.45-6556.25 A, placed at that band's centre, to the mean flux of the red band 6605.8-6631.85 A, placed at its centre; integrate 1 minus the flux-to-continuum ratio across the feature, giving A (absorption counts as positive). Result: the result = 2.3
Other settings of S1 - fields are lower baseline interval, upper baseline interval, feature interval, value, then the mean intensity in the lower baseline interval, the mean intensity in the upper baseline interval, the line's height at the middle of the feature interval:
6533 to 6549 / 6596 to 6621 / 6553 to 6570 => 1.4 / 7.49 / 7.42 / 7.47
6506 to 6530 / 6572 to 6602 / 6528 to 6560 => -0.9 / 7.41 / 7.22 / 7.34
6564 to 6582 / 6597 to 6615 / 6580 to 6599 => -1.3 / 6.54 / 7.37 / 6.96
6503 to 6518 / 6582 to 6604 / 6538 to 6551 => -0.3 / 7.39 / 7.36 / 7.38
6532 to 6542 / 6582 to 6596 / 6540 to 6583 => 2.1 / 7.44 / 7.48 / 7.46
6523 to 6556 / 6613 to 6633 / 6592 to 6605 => 0.9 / 7.55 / 7.68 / 7.64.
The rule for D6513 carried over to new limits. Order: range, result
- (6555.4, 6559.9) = 7.28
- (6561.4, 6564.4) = 6.81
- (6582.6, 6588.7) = 7.78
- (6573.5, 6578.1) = 6.69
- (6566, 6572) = 5.96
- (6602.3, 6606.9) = 7.19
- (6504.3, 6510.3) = 7.32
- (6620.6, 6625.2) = 7.44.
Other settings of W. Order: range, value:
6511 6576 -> 5.857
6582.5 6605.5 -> 6.955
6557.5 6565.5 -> 6.425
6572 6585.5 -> 6.122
